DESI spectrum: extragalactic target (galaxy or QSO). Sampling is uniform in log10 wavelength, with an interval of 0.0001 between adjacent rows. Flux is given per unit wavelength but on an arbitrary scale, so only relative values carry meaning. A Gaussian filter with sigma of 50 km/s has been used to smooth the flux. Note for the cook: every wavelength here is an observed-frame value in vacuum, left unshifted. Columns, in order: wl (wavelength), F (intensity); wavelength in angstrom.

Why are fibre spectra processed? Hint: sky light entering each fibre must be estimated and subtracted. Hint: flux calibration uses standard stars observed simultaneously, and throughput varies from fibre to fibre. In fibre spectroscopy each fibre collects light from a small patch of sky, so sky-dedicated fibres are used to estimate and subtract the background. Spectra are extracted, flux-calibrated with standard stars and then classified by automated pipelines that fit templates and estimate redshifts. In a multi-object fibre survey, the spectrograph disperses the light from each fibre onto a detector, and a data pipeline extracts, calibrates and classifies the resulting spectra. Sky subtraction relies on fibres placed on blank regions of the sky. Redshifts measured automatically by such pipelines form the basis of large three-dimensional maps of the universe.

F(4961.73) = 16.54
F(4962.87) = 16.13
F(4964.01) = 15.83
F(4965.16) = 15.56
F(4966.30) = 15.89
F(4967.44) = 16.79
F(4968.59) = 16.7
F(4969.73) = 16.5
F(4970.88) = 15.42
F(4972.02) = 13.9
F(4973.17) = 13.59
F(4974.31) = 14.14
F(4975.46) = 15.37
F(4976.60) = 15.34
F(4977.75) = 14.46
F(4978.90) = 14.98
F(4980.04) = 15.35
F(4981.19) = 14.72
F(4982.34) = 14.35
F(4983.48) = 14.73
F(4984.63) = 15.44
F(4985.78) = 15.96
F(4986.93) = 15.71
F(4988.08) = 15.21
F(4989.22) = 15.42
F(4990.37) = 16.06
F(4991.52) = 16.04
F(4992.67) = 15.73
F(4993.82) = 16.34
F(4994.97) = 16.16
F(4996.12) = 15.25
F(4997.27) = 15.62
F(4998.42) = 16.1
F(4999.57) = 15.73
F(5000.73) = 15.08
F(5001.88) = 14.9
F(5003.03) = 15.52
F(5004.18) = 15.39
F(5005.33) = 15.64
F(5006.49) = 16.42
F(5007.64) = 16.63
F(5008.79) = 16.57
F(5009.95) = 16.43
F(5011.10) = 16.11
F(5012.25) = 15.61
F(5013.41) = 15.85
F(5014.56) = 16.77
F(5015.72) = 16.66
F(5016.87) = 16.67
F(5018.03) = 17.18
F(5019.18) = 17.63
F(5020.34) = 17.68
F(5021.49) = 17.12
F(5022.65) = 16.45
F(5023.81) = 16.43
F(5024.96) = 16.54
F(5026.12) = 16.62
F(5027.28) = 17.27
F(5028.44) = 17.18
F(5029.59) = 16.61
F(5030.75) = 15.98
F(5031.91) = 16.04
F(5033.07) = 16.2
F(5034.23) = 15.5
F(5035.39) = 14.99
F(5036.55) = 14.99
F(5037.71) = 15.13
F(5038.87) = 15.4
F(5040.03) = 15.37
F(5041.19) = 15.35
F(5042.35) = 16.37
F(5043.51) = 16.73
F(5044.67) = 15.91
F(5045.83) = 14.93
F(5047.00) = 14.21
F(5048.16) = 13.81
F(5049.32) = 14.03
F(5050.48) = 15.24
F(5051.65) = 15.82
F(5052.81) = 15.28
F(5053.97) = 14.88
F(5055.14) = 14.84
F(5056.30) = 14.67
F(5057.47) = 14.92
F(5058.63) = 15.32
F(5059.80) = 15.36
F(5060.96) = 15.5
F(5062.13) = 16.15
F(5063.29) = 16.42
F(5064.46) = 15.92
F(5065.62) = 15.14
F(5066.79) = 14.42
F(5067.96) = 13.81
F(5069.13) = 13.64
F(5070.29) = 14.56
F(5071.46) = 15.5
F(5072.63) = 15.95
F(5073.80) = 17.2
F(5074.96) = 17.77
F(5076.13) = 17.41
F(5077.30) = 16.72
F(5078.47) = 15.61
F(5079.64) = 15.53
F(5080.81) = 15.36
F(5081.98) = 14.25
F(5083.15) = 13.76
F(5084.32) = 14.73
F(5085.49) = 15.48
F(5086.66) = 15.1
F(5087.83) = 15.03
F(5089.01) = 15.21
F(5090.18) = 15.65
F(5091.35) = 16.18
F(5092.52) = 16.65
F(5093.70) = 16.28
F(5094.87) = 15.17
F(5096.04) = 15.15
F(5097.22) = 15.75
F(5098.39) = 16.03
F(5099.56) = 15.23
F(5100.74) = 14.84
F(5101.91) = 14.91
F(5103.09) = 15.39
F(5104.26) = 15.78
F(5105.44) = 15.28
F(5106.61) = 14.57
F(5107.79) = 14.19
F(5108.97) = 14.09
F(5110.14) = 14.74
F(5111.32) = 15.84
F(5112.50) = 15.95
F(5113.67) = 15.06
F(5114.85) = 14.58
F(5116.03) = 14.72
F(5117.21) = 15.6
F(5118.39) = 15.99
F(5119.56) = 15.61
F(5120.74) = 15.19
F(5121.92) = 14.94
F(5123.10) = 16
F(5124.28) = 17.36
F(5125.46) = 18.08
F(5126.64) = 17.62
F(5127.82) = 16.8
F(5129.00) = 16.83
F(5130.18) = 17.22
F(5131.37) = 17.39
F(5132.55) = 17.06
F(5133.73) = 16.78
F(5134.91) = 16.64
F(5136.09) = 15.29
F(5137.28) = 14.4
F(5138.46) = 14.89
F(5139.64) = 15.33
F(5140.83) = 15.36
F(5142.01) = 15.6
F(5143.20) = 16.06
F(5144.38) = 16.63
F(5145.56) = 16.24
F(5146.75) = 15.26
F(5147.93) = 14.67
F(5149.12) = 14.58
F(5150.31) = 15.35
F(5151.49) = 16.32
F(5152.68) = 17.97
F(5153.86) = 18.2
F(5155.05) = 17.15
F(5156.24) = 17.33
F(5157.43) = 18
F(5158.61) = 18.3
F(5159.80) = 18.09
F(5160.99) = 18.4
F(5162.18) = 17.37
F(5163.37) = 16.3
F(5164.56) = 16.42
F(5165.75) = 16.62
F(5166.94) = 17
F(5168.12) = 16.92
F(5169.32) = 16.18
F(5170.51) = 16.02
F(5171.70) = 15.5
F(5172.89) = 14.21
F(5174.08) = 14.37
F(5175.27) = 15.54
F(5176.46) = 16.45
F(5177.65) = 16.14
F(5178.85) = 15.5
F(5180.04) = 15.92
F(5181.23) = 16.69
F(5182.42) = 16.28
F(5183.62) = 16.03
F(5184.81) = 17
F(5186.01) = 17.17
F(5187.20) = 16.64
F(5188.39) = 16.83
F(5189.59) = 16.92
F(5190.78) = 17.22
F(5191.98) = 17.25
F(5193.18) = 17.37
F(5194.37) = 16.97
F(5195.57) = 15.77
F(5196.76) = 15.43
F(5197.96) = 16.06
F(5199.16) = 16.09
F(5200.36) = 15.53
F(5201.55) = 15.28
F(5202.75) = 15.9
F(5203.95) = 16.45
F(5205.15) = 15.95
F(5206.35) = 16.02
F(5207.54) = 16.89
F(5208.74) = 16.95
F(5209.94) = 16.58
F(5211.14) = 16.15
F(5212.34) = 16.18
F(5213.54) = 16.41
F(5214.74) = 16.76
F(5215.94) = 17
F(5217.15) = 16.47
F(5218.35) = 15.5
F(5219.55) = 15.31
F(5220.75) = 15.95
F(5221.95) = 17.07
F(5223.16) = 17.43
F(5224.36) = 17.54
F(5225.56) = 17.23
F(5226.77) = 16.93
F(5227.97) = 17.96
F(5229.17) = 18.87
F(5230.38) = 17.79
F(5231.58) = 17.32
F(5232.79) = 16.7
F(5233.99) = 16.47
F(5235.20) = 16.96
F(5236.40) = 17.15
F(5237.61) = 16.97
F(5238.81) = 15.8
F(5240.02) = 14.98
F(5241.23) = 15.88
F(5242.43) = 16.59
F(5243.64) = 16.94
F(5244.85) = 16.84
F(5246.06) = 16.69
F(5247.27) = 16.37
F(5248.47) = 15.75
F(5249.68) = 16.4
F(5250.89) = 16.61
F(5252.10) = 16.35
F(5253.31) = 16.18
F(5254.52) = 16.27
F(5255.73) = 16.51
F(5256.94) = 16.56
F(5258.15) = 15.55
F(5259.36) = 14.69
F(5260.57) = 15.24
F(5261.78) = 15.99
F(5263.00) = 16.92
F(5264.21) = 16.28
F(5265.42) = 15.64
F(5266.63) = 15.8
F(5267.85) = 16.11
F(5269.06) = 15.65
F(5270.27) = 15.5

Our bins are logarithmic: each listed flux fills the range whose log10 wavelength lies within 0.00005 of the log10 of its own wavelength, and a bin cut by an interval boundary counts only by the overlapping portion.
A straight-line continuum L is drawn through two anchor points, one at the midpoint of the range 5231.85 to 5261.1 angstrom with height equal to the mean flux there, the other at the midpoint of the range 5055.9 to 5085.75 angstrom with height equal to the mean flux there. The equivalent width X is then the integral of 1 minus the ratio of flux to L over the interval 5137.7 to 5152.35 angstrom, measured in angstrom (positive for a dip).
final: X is 0.2 angstrom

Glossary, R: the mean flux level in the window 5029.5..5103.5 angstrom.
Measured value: 15.4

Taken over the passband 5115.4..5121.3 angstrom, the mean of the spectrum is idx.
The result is 15.4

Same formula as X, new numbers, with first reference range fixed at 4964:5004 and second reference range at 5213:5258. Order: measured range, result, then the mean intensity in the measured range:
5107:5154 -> 0.74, 15.9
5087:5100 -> 0.24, 15.7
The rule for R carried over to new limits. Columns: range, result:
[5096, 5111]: 15.1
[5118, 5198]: 16.4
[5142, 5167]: 16.7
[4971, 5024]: 15.7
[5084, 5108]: 15.4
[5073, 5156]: 15.8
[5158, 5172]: 17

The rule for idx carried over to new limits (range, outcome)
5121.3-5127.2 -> 16.8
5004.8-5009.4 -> 16.3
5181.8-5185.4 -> 16.4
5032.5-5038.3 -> 15.4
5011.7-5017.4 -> 16.3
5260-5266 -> 16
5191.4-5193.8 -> 17.3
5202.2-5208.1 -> 16.3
